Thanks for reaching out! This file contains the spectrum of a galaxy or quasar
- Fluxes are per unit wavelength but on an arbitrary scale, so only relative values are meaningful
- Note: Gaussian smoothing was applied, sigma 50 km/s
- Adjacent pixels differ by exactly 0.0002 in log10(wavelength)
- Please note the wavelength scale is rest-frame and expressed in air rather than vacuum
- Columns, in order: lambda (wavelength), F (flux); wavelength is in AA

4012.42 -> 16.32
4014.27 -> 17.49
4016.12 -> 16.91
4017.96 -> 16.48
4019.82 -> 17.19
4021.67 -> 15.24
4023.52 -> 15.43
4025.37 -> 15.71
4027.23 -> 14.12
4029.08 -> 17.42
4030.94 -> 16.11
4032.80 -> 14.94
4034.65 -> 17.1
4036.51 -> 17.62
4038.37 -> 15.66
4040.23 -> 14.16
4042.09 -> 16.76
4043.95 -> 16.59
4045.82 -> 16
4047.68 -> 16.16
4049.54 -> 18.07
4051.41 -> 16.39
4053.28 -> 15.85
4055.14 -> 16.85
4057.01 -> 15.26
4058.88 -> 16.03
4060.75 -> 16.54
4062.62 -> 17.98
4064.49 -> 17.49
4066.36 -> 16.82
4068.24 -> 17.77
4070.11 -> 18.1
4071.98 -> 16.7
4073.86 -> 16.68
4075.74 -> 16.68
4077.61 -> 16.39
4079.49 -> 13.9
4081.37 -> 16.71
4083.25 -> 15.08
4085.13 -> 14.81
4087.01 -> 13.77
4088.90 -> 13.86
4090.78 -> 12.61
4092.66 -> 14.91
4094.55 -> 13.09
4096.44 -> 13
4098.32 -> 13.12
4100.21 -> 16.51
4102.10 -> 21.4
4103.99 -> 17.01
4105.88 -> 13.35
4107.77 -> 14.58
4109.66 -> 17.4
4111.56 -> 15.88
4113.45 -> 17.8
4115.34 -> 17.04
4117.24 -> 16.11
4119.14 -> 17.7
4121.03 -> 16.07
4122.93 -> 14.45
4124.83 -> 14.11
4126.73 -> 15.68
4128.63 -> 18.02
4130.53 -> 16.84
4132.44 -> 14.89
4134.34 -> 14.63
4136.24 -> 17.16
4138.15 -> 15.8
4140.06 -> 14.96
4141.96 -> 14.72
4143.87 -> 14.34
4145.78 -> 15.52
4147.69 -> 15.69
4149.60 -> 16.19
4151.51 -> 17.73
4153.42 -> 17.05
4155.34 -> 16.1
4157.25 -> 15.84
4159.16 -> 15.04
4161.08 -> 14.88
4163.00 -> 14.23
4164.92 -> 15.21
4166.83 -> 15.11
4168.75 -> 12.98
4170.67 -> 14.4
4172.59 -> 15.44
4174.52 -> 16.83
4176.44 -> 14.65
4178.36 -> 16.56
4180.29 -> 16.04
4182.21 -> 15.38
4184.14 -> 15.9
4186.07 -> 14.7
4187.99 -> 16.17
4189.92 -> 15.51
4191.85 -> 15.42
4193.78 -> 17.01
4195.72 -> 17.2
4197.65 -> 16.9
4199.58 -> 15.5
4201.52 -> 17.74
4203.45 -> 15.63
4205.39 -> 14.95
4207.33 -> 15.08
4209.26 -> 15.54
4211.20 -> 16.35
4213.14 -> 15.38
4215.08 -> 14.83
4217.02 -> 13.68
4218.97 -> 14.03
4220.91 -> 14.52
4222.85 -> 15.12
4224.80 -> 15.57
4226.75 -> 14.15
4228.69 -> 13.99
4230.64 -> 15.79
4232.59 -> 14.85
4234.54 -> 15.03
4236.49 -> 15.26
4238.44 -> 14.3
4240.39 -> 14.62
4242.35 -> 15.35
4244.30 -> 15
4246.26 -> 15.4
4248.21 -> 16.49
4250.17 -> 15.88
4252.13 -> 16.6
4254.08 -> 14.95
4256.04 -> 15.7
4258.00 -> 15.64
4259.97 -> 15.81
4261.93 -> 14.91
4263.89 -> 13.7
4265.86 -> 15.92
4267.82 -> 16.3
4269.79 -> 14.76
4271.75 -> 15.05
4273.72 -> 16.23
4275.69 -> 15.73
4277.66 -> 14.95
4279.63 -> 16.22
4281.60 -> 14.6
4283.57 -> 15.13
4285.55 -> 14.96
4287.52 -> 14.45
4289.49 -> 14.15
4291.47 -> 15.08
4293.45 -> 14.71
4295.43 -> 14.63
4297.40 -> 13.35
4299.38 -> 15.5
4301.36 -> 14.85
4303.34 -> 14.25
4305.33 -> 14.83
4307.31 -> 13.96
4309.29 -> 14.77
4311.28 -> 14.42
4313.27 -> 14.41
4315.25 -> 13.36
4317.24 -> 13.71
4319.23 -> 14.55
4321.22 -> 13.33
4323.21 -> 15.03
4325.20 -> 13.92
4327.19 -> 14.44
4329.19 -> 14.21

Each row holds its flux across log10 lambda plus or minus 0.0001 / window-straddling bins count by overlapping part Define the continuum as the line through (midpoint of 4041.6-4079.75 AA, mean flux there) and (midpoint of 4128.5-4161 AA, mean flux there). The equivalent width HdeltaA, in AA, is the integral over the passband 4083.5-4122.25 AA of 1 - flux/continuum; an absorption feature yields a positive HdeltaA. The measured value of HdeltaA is 1.8 AA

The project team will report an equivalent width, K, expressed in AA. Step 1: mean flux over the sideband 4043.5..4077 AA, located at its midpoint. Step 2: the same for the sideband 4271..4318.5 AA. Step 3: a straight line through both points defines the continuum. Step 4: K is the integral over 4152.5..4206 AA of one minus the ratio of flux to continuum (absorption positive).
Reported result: 0.2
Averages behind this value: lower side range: 16.8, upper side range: 14.7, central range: 15.7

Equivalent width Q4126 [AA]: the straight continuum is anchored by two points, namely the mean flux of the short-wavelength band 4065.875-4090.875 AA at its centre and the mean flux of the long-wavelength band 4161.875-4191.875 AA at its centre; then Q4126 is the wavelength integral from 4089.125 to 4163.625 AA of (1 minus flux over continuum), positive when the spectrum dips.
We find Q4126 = -0.6 AA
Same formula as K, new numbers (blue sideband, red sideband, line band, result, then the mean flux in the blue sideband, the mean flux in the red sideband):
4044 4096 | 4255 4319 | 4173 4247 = -0.8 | 15.9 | 14.9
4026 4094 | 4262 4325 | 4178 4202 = -1.3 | 16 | 14.7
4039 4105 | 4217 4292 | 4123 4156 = -0.3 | 16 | 15.1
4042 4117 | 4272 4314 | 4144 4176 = 0.2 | 16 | 14.8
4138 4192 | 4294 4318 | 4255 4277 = -1.1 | 15.5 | 14.4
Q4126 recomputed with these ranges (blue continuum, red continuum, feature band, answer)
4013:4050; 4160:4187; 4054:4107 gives 0.3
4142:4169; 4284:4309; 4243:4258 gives -0.8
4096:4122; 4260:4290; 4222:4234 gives 0.4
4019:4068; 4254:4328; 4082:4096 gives 1.7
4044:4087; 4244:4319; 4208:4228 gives 0.7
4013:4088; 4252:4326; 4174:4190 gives -0.3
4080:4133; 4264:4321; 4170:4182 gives -0.3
